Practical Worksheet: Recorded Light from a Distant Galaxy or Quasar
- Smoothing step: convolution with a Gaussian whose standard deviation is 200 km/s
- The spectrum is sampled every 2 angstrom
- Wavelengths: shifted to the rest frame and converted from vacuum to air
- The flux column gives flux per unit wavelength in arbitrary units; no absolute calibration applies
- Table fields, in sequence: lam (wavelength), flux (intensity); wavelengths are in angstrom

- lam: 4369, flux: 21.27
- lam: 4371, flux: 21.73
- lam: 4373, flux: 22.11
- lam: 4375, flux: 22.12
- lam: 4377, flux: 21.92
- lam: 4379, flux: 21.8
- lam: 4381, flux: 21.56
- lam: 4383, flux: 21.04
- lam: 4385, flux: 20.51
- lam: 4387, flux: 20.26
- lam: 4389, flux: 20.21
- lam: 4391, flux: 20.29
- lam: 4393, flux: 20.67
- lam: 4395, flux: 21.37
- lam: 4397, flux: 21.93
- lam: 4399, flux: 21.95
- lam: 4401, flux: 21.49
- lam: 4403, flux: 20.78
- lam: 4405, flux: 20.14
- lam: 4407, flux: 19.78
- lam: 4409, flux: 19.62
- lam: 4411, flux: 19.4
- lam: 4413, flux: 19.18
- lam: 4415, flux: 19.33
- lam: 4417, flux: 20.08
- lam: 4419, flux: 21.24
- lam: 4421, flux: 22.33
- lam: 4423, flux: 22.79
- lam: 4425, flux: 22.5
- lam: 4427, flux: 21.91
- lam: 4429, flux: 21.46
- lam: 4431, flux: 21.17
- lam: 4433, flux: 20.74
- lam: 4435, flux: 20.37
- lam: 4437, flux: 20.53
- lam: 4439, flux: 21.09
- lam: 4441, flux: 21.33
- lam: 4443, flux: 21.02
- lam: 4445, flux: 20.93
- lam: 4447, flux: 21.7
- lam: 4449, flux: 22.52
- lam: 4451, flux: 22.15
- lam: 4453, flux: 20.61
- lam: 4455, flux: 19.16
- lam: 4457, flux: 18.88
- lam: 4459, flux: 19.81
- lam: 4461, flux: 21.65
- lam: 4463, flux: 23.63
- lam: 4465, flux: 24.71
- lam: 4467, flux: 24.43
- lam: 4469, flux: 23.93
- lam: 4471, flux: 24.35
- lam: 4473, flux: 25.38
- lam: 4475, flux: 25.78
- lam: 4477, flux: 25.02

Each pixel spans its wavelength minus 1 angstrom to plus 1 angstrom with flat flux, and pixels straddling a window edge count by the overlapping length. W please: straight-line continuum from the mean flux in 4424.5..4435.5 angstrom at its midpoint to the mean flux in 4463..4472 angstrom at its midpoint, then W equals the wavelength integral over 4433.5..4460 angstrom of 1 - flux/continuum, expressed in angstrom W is 2.2 angstrom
